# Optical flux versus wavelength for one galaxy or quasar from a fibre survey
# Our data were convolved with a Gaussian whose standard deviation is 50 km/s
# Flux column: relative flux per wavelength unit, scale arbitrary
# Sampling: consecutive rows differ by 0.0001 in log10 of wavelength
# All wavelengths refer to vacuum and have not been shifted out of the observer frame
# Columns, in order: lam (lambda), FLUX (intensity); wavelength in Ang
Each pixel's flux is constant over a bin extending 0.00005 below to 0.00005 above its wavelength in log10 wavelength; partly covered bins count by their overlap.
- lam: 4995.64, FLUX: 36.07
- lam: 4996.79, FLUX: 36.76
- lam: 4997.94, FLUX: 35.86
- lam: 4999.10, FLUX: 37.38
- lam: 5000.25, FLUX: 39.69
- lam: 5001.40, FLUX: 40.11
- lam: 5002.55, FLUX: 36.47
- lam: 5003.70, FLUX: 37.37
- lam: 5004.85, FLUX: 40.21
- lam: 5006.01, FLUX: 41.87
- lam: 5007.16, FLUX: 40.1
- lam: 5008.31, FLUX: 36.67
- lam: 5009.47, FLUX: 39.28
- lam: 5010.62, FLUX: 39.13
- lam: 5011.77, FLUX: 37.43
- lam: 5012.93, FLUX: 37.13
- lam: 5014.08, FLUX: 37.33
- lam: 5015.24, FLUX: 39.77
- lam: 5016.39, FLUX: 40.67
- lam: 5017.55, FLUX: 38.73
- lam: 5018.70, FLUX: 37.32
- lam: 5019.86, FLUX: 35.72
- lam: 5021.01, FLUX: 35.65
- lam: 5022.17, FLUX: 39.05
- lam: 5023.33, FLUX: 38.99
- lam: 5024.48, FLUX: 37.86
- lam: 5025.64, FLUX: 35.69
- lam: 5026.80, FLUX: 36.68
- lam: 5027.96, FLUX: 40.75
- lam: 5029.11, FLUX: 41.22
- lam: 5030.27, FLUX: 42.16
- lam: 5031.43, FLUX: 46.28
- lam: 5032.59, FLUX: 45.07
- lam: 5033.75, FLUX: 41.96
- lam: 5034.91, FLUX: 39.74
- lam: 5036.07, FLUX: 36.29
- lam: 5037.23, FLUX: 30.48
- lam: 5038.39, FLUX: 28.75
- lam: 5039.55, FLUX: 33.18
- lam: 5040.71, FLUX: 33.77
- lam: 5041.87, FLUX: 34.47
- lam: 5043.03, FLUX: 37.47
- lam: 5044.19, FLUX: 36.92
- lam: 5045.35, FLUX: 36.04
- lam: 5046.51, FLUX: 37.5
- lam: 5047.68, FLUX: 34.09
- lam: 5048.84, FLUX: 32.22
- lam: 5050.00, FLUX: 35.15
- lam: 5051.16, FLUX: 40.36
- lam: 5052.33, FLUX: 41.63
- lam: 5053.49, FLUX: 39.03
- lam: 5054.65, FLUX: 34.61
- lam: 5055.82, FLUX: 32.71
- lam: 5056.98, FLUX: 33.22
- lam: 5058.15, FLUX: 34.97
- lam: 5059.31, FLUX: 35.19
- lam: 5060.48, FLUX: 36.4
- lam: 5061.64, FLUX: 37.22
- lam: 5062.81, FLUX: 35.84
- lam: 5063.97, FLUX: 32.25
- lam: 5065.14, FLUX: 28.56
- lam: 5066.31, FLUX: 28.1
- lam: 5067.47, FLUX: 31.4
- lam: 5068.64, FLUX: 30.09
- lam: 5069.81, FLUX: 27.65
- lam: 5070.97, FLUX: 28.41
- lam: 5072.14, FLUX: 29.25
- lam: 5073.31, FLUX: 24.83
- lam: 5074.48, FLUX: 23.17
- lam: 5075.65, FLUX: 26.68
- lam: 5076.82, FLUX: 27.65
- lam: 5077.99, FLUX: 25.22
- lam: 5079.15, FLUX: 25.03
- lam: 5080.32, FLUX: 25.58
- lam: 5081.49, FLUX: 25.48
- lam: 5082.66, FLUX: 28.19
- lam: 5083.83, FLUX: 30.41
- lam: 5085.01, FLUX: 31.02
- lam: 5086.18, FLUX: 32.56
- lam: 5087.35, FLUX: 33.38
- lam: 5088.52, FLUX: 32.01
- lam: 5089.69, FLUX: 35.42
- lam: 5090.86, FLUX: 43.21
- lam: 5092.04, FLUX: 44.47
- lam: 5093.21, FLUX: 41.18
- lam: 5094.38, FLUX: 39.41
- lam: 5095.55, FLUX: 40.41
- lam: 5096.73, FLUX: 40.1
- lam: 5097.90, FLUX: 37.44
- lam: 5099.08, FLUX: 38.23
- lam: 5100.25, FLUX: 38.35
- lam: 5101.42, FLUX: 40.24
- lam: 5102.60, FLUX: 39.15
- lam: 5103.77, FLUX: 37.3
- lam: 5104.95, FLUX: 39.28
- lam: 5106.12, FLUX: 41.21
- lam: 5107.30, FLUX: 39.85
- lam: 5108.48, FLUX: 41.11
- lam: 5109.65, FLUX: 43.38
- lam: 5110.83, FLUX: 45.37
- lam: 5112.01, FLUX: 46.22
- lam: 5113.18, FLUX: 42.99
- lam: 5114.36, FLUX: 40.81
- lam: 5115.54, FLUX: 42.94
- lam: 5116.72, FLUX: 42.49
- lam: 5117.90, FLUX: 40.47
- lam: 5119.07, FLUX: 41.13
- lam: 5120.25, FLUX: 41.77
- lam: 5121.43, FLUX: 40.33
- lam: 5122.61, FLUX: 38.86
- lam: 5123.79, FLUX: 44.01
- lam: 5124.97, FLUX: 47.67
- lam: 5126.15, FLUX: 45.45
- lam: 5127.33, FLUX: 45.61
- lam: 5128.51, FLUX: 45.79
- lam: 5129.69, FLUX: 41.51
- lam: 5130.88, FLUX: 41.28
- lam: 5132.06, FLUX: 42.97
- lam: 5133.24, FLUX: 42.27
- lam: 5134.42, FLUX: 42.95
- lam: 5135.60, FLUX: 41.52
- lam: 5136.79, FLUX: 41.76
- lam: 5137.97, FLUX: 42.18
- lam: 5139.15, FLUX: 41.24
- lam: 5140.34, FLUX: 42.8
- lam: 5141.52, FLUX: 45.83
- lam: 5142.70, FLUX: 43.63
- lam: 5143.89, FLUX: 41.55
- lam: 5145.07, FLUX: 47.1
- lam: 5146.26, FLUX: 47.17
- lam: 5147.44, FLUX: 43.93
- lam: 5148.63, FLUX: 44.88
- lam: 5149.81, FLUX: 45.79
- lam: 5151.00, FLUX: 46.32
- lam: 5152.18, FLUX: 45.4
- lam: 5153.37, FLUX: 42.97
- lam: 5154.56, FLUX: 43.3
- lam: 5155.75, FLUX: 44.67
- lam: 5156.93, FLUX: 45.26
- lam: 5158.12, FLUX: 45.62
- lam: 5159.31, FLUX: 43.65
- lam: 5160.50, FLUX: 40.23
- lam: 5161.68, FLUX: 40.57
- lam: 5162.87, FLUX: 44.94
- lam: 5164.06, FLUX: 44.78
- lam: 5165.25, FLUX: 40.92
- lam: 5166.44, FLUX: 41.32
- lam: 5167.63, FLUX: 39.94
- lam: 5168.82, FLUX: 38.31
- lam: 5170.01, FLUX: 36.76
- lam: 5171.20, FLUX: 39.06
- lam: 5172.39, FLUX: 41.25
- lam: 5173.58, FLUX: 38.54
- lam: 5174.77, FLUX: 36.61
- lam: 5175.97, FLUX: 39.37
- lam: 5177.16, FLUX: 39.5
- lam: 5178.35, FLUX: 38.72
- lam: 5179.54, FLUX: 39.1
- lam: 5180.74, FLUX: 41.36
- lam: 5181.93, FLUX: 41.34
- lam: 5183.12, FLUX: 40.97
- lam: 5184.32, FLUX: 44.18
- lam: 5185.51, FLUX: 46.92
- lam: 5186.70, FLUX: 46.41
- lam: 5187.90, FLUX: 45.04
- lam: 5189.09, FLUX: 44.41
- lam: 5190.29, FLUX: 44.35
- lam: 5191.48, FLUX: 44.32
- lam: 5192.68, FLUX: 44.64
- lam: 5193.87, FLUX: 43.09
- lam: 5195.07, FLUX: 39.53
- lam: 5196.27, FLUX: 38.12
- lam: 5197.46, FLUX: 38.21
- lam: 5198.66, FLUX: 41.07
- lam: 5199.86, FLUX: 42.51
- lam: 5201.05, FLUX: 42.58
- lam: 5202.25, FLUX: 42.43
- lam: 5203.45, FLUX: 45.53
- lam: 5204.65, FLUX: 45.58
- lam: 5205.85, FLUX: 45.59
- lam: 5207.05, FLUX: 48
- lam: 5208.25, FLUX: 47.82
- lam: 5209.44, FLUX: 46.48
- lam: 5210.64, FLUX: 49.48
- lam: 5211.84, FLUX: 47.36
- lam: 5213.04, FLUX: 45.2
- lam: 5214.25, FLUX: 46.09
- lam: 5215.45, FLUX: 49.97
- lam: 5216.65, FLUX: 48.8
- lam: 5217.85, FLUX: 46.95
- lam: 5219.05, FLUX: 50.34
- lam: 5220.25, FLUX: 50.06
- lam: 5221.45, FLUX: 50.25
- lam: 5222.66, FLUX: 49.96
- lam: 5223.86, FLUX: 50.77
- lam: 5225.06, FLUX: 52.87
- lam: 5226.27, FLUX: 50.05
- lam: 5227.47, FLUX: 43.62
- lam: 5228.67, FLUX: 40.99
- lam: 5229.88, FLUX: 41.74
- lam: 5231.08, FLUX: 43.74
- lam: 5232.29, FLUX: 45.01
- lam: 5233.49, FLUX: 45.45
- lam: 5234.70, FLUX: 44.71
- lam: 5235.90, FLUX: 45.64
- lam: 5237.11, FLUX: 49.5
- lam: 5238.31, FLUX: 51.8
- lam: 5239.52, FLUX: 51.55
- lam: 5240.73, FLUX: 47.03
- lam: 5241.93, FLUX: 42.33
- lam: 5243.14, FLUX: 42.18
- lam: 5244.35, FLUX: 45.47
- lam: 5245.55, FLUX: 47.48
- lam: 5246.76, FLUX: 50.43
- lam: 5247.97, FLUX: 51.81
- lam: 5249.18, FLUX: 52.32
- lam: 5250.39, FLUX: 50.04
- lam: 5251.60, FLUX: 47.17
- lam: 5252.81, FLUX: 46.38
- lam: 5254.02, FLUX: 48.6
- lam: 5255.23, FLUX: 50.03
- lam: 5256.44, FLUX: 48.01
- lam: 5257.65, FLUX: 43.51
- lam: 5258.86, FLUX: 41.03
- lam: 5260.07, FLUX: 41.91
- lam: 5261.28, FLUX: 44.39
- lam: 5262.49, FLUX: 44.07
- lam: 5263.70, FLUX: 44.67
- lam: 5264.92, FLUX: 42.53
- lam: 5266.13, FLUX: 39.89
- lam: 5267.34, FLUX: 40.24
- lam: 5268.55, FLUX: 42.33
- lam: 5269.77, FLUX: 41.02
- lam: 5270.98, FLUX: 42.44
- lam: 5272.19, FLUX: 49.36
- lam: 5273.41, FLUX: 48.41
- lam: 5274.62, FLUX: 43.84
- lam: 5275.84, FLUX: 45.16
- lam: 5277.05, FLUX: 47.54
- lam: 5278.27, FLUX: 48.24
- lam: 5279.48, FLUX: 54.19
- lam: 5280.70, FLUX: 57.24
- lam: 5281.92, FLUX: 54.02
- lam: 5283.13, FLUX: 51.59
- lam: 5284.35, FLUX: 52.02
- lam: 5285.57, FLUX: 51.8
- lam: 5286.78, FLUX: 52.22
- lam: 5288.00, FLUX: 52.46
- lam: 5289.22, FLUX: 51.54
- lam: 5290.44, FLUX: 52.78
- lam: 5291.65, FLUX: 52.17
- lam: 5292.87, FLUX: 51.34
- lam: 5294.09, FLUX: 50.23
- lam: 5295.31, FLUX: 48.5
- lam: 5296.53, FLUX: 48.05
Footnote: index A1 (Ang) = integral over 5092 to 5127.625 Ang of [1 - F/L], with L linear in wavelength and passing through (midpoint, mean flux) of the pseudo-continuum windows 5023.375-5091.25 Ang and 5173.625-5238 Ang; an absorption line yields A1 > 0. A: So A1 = -3.56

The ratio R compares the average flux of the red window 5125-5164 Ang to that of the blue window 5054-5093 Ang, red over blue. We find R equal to 1.40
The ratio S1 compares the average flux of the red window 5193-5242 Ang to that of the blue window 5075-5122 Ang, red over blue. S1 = 1.2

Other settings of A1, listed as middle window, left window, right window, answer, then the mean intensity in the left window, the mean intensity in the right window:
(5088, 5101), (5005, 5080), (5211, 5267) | -0.29 Ang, 35.3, 46.8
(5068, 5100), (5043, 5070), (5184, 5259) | 3.88 Ang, 34.6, 46.3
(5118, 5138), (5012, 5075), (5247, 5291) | -1.32 Ang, 35.5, 47.6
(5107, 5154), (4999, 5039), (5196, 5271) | -0.98 Ang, 38.6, 46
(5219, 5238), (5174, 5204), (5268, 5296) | -0.82 Ang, 42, 49.6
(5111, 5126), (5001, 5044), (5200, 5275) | -0.31 Ang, 38.1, 46.4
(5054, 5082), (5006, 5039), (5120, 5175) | 7.01 Ang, 38.5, 42.8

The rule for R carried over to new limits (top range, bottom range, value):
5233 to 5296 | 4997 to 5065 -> 1.28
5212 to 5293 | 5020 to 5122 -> 1.32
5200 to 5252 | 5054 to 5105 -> 1.42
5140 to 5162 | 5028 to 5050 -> 1.19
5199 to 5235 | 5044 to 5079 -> 1.44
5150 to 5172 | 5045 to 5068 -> 1.22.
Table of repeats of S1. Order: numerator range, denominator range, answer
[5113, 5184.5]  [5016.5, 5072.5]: 1.18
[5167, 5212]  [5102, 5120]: 1.02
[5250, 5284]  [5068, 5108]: 1.38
